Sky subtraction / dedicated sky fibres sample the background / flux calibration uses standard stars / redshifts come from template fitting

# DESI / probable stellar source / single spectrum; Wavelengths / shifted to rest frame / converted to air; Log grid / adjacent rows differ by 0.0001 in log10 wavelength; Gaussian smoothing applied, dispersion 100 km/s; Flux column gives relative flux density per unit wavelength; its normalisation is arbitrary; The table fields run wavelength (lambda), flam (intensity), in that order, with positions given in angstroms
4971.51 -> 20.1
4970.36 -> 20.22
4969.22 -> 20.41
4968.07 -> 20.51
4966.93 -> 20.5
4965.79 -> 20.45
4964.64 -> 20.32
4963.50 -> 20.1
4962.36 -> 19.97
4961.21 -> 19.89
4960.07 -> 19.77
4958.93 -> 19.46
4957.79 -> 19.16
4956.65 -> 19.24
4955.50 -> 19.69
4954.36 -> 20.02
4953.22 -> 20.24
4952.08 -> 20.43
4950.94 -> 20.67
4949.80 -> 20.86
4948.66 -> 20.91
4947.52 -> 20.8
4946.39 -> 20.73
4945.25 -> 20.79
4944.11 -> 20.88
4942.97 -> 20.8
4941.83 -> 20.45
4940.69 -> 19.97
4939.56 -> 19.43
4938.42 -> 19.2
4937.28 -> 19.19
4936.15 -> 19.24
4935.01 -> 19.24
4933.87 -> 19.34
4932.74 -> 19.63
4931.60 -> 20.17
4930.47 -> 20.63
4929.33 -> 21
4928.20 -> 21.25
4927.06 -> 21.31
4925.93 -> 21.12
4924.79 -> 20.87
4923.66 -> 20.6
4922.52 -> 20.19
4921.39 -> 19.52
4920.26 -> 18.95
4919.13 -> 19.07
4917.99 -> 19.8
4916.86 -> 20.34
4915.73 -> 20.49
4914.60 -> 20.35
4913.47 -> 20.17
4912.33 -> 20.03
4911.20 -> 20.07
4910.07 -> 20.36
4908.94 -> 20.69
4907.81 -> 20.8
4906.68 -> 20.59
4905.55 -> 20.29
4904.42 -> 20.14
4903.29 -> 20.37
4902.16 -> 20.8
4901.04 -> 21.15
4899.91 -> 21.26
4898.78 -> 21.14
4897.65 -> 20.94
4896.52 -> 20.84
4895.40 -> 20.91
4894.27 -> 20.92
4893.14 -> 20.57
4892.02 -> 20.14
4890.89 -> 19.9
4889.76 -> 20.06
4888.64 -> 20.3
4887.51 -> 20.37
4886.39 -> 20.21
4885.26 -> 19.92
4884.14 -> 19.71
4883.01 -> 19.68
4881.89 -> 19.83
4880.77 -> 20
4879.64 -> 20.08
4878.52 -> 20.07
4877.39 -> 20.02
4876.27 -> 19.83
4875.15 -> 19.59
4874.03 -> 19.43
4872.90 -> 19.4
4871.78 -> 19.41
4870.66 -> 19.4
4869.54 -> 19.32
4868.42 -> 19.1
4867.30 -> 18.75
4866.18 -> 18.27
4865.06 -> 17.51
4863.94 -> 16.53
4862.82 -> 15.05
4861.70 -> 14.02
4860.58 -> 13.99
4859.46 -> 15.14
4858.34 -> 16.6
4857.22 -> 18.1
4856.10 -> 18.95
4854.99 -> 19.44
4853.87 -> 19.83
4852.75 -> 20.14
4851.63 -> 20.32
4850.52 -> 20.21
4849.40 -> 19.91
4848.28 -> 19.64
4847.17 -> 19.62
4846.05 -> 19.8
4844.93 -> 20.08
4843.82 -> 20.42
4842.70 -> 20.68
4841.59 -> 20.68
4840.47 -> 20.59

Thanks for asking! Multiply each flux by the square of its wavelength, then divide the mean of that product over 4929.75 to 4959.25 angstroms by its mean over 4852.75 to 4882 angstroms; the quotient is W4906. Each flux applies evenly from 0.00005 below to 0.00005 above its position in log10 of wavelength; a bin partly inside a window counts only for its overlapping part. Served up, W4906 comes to 1.13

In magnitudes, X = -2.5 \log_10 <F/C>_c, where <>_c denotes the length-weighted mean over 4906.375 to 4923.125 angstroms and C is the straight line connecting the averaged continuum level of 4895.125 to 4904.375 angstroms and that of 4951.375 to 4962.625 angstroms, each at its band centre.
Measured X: 0.03 mag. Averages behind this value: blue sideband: 20.9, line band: 20.1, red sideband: 19.8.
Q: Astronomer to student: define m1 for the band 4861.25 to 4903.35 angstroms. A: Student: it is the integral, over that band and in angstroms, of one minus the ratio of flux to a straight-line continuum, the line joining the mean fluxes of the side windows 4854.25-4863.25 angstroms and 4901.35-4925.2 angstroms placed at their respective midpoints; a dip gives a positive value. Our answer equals -3.46 angstroms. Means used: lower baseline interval 16.5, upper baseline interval 20.2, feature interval 19.6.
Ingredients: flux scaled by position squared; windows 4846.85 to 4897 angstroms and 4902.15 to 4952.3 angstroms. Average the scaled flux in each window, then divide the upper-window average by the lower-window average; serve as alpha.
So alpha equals 1.08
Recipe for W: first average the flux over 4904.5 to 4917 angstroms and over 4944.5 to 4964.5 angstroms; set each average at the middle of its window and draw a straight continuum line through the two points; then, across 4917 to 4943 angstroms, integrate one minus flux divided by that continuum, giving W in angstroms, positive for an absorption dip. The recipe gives 0.3 angstroms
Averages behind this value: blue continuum 20.4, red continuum 20.2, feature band 20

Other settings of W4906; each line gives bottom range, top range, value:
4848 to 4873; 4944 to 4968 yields 1.16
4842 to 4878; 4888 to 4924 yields 1.11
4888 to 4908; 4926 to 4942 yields 0.99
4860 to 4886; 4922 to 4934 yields 1.13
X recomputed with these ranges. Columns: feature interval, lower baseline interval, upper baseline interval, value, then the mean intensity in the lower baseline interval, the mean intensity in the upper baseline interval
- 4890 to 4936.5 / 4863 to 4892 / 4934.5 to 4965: -0.03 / 19.4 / 20.1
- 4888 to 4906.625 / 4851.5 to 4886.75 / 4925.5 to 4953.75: -0.07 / 18.6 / 20.3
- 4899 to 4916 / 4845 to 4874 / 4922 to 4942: -0.05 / 18.4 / 20.1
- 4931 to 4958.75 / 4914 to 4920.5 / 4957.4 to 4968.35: 0.00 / 19.9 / 20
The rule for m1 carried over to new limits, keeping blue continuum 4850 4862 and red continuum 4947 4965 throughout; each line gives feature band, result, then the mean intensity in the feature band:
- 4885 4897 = -1.1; 20.4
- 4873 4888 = -1.1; 19.9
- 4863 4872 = -0.1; 18.4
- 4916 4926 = -0.3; 20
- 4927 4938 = -0.3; 20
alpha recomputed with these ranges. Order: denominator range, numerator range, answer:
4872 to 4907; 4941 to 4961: 1.03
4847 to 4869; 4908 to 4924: 1.14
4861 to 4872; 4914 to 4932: 1.18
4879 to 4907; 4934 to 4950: 1.01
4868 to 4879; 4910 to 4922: 1.04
